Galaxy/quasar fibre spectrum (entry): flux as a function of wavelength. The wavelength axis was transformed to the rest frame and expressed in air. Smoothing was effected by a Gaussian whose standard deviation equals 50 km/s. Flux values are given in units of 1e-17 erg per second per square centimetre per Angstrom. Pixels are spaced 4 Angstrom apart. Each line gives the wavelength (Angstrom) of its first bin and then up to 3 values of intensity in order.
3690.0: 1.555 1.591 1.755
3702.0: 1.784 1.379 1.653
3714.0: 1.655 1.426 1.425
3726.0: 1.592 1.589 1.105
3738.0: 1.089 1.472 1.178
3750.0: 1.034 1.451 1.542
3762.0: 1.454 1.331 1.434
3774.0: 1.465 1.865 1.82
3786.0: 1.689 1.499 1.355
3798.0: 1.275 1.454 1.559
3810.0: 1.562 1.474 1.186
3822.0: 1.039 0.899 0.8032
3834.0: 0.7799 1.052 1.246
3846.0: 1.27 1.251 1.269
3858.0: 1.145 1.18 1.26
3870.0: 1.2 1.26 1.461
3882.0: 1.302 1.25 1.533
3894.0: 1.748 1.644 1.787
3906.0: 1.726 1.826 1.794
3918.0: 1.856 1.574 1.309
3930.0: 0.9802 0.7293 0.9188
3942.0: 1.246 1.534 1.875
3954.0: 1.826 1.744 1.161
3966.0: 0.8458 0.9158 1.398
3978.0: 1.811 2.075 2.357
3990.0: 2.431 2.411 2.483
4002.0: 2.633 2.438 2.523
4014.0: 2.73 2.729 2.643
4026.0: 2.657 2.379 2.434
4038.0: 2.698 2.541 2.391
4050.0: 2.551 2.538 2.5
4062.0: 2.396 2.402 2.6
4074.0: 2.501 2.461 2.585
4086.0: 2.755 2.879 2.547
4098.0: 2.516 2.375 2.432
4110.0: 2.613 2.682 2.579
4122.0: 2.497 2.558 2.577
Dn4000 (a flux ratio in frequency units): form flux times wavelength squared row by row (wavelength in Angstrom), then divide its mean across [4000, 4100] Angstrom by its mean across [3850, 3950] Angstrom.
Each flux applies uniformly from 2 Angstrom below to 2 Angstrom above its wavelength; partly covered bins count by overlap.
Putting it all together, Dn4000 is 1.97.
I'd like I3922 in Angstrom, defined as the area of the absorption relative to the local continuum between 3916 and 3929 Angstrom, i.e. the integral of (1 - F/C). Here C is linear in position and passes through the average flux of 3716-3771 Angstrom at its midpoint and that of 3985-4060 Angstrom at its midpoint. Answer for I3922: 3.6 Angstrom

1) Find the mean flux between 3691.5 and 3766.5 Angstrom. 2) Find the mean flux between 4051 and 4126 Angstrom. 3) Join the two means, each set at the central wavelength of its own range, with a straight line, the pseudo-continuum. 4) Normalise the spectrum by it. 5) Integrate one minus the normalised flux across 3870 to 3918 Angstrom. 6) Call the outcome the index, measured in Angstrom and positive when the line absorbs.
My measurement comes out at 9.5 Angstrom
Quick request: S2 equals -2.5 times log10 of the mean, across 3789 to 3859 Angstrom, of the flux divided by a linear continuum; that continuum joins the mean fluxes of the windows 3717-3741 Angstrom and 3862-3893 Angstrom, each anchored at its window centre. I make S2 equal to 0.10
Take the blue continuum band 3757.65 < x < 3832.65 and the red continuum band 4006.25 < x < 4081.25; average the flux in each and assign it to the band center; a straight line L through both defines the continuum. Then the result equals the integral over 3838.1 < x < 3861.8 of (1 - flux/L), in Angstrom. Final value 6.2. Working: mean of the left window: 1.4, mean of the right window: 2.54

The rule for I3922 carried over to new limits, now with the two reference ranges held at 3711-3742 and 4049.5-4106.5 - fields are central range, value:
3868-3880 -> 3.71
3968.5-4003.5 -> 2.92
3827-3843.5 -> 7.58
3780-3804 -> 1.67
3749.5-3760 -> 0.88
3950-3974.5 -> 9.16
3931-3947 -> 7.83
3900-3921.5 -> 2.42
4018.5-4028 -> -1.20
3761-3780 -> 0.62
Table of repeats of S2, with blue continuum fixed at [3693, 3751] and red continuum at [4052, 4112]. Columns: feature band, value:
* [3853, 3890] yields 0.44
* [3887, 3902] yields 0.21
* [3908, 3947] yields 0.44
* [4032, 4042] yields -0.07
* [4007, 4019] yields -0.13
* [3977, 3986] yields 0.10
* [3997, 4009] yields -0.10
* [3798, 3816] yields 0.15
